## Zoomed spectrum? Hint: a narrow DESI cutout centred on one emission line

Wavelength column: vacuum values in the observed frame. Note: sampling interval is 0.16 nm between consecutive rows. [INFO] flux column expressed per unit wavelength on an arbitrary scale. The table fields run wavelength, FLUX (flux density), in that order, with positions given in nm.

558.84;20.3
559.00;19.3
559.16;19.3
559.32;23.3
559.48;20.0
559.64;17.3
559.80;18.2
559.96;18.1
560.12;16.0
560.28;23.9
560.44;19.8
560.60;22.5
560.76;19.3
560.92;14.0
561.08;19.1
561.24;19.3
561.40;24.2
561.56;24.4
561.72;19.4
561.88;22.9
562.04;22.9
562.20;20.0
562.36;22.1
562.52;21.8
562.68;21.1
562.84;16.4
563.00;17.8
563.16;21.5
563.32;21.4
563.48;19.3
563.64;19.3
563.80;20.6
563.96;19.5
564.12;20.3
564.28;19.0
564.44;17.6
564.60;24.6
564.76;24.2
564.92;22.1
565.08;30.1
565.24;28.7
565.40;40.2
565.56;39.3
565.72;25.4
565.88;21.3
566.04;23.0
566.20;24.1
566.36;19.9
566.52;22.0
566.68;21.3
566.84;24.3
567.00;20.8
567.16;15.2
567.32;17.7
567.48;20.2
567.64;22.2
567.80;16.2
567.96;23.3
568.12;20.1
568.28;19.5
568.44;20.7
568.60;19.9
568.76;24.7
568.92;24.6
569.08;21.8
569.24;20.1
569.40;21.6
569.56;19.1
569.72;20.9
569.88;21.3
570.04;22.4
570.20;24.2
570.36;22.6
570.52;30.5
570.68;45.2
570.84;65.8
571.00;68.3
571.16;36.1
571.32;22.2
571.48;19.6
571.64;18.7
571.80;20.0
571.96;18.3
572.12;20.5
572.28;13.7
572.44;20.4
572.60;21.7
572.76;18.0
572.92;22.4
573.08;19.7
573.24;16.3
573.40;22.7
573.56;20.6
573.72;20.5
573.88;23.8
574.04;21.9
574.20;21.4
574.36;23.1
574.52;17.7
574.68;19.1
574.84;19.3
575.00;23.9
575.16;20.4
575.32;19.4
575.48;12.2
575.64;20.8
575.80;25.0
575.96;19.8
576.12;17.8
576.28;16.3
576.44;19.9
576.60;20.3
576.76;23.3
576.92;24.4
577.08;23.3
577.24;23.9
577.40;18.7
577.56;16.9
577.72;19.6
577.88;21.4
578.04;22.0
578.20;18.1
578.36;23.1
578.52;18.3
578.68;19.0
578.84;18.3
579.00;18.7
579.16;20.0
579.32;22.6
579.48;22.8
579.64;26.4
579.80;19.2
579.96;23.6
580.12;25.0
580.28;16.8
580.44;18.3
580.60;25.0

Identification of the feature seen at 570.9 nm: [O III] 5007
